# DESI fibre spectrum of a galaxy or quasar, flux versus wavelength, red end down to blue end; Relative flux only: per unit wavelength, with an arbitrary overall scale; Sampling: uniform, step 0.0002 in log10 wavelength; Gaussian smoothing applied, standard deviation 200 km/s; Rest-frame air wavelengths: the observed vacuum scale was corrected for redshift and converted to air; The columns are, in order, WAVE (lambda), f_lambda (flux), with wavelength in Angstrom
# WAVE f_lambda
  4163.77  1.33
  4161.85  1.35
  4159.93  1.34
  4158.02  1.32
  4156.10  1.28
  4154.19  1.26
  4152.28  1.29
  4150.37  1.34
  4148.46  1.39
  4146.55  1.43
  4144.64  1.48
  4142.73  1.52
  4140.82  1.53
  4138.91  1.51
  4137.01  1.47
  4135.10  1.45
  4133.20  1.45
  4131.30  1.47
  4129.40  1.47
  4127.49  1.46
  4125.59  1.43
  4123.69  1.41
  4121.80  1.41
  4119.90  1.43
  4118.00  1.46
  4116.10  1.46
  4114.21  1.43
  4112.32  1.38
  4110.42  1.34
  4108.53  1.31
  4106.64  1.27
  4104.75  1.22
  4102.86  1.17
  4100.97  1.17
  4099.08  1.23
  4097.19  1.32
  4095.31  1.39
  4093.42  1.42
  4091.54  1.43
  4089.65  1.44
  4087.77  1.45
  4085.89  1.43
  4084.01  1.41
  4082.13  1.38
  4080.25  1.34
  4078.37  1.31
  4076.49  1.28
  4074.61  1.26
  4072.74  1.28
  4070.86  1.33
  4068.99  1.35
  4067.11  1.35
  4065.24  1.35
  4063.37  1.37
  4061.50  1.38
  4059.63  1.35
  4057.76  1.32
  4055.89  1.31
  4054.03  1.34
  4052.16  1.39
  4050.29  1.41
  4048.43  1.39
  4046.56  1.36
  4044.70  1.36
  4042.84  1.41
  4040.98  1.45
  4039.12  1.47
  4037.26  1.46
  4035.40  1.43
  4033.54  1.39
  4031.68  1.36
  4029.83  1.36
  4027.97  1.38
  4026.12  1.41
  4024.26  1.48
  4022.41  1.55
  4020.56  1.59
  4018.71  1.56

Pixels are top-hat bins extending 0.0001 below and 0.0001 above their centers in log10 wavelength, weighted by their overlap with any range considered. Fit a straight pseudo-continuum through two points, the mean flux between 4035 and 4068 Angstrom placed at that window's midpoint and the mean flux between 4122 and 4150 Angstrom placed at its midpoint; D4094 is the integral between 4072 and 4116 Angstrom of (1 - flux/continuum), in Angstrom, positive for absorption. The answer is 2.6 Angstrom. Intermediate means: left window 1.38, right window 1.46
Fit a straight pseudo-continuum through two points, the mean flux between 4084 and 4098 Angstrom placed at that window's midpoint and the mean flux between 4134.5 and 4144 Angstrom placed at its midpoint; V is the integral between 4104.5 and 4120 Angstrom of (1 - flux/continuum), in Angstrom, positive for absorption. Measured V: 0.9 Angstrom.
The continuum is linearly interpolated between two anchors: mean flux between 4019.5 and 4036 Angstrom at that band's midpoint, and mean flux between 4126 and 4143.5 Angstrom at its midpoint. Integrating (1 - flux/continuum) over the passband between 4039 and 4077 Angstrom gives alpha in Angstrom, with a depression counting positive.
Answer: 2.5 Angstrom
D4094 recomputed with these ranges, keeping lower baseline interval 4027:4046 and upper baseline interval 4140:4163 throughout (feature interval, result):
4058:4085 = 1.1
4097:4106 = 1.1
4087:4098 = -0.1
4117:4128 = -0.4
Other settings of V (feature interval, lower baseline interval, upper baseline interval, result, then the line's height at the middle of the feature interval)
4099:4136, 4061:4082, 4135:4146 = 1.67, 1.44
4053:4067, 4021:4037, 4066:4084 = 0.12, 1.36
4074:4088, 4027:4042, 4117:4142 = 0.78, 1.43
